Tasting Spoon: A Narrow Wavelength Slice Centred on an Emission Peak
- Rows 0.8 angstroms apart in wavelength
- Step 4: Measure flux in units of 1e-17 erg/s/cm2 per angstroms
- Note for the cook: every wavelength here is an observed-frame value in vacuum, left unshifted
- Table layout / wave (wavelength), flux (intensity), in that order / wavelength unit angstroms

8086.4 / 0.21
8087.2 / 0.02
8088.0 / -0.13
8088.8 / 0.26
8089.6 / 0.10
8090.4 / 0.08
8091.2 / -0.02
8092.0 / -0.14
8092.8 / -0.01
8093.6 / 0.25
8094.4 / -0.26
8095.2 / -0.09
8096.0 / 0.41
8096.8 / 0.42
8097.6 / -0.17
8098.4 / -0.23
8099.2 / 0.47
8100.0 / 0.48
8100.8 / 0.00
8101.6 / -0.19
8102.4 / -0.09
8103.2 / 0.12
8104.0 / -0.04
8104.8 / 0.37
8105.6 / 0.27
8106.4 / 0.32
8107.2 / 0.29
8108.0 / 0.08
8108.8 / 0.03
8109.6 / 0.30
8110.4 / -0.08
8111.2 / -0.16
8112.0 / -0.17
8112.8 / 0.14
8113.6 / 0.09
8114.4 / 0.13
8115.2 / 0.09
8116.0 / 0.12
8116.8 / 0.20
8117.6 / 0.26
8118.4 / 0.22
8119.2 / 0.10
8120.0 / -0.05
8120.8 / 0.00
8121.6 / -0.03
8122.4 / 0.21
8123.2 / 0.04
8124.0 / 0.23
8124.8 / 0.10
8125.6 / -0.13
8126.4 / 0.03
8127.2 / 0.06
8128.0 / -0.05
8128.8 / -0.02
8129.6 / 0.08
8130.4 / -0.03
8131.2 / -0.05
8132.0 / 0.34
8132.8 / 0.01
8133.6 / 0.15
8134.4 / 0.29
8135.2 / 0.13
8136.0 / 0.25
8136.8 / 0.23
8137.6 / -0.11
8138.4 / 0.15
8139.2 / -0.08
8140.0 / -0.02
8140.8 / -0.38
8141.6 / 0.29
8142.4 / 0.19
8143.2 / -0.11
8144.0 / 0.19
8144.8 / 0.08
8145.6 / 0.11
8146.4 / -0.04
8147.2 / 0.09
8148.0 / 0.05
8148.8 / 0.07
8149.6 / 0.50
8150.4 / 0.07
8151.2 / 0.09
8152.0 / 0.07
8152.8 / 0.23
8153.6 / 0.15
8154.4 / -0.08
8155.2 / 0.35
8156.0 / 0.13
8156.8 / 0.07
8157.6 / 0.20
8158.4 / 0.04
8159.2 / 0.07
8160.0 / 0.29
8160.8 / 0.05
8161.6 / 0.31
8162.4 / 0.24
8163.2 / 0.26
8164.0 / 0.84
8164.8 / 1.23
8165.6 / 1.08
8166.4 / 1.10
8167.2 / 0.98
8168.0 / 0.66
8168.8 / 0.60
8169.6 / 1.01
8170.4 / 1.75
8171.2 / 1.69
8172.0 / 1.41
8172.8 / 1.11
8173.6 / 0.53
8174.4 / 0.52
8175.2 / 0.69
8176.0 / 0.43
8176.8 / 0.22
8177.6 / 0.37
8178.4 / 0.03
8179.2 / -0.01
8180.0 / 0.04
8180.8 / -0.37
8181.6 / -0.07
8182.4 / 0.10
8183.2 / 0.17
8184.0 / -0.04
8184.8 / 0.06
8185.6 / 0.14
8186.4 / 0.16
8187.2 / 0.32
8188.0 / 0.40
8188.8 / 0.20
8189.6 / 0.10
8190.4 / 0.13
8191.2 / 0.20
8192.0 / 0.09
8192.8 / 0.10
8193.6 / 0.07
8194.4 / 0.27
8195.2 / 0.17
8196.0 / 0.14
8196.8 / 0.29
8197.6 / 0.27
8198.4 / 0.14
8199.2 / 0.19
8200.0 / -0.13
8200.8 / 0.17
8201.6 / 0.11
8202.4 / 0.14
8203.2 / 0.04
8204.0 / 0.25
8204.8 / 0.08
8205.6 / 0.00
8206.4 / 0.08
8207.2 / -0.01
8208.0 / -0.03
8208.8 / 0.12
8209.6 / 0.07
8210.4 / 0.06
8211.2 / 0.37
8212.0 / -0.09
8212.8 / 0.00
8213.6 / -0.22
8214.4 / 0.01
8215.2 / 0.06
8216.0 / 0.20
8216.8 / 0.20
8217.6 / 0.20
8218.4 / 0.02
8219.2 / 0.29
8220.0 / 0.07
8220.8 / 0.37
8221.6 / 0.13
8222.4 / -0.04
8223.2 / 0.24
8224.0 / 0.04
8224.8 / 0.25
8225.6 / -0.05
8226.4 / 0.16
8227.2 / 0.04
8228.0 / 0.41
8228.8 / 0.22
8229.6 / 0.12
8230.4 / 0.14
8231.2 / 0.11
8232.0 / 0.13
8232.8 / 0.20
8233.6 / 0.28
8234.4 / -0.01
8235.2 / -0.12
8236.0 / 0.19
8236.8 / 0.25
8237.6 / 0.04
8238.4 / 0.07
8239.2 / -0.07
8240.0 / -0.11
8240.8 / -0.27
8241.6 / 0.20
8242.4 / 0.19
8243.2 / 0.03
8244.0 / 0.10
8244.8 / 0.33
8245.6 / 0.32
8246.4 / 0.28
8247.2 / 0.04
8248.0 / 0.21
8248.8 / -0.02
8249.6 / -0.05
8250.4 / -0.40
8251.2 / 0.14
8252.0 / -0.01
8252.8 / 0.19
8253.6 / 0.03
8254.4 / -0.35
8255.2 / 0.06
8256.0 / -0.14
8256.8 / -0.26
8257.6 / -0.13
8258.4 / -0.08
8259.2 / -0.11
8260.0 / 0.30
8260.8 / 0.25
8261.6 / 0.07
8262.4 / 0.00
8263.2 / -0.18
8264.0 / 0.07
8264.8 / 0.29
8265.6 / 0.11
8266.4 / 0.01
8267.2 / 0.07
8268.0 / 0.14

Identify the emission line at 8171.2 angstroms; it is [O II] 3727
